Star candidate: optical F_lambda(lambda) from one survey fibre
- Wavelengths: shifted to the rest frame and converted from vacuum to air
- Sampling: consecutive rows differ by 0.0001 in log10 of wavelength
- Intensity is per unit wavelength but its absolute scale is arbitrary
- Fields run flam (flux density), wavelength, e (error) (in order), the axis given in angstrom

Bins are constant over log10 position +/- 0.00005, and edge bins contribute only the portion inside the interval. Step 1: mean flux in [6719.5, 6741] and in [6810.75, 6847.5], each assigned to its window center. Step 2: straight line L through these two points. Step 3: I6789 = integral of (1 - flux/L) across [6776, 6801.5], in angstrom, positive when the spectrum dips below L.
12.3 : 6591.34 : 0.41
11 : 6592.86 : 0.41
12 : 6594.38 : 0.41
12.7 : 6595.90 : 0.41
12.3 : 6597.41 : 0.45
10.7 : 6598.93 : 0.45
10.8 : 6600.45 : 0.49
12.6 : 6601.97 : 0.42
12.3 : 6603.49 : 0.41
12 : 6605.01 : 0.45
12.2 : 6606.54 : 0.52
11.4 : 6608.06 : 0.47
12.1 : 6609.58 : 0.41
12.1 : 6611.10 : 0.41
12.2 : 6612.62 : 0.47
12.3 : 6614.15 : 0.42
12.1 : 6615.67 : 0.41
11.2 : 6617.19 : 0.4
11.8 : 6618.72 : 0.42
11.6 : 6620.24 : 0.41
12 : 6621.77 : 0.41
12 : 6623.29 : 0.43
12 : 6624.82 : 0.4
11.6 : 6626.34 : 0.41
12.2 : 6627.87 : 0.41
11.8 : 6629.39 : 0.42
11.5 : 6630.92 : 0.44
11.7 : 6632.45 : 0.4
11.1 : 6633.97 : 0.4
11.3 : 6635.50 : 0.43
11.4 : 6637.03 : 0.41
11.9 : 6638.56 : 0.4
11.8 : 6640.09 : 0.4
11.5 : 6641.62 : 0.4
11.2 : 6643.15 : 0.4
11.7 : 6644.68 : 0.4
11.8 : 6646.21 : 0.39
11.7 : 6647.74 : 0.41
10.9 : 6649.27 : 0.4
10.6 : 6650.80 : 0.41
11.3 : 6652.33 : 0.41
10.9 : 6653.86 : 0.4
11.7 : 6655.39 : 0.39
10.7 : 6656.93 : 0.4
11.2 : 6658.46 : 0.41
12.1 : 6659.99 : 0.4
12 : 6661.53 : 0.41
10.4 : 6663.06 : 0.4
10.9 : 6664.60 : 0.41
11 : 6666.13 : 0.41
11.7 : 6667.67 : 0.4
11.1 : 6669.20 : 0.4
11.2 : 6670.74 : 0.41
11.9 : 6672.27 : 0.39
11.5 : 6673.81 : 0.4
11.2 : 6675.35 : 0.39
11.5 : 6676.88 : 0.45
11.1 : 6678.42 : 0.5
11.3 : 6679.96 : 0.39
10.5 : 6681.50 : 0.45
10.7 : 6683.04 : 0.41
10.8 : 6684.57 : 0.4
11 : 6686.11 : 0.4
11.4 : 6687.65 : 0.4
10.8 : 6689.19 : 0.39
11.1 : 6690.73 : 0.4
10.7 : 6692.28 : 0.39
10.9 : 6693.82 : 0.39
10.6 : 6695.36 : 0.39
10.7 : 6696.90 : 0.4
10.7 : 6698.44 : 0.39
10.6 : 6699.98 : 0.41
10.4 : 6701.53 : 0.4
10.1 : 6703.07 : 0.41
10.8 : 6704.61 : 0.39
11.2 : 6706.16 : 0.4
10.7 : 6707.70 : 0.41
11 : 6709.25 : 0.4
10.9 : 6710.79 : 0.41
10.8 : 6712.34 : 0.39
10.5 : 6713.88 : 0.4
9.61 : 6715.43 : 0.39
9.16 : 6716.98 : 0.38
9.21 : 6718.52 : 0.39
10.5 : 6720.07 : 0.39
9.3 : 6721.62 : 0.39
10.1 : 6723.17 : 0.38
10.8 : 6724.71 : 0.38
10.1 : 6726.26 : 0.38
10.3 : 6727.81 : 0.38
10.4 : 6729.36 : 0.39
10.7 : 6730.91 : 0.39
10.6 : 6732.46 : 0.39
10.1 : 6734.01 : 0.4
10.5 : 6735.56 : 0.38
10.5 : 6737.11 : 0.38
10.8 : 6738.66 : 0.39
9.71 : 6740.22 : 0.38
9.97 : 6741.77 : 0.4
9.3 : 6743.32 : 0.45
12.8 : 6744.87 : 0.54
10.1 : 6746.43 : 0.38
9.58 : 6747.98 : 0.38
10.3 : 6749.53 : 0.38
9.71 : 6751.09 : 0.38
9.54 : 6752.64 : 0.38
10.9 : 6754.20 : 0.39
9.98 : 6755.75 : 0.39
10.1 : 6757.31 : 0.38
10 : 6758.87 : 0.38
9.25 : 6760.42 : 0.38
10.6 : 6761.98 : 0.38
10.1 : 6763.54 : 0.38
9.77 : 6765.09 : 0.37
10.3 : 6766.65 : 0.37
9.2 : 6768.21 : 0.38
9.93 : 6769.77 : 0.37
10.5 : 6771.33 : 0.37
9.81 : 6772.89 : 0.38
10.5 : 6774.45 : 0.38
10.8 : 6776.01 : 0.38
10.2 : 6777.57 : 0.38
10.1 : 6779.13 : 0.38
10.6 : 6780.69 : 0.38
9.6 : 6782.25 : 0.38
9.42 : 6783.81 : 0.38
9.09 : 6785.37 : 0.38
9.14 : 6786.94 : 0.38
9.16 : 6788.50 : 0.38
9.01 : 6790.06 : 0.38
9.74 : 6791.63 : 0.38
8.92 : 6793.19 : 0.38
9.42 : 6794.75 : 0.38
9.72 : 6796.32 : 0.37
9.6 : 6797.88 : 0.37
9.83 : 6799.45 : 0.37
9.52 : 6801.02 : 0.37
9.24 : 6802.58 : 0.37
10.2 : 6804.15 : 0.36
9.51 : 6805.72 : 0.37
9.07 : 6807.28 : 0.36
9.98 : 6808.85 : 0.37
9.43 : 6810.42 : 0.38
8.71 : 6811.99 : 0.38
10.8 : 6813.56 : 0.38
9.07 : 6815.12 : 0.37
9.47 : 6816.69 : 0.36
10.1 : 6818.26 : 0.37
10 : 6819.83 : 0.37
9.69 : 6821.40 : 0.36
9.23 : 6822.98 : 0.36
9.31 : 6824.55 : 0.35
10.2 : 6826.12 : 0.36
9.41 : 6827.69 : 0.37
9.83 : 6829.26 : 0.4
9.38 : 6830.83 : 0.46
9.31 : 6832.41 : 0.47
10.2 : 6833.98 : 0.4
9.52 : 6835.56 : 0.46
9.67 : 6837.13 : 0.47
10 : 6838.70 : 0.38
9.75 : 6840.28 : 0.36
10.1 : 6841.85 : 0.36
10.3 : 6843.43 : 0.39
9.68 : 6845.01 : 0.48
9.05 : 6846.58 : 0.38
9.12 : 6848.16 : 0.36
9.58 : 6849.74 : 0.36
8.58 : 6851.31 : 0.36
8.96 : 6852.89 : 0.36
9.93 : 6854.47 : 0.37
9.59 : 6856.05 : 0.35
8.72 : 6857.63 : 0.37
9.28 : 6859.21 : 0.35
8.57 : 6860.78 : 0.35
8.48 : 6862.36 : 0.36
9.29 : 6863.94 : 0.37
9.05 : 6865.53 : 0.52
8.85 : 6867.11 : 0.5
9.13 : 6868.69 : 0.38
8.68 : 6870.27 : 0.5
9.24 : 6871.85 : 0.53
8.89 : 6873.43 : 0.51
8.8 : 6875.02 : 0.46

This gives 0.9 angstrom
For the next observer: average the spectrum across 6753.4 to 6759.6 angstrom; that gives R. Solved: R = 10.2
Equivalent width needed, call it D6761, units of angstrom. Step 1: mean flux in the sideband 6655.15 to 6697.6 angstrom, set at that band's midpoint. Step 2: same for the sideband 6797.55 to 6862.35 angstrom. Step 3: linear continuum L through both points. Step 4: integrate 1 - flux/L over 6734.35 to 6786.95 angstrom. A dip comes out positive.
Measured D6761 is 0.8 angstrom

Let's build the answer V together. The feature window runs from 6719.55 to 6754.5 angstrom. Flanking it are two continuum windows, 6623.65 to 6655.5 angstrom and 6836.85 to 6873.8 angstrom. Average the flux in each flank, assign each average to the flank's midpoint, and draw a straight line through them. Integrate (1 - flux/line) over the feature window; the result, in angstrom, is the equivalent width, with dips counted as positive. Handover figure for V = 0.7 angstrom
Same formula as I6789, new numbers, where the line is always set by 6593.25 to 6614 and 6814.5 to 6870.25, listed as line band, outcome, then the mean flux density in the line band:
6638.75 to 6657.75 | 0.24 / 11.3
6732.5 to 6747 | 0.11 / 10.4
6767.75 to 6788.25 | 0.41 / 9.91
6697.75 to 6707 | 0.23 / 10.6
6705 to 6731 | 1.05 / 10.3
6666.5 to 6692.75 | -0.01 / 11.1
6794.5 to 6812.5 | 0.56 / 9.53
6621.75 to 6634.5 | -0.08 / 11.8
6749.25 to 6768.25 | 0.57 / 10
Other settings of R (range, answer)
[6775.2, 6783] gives 10.3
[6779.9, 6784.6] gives 9.89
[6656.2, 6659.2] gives 11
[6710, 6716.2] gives 10.5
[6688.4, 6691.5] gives 11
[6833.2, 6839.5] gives 9.84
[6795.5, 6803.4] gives 9.58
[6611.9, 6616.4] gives 12.2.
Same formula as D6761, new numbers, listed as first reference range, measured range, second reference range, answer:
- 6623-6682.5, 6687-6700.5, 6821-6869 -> 0.2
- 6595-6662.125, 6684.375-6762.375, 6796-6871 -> 2.0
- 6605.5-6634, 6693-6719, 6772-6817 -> 0.7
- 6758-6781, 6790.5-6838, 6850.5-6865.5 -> -0.2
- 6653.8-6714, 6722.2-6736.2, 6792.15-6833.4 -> 0.2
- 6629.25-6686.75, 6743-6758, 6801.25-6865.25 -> 0.1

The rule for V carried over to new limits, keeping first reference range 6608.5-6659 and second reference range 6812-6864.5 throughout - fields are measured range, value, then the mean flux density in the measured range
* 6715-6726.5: 0.93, 9.85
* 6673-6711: 0.41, 10.9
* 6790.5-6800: 0.42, 9.51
